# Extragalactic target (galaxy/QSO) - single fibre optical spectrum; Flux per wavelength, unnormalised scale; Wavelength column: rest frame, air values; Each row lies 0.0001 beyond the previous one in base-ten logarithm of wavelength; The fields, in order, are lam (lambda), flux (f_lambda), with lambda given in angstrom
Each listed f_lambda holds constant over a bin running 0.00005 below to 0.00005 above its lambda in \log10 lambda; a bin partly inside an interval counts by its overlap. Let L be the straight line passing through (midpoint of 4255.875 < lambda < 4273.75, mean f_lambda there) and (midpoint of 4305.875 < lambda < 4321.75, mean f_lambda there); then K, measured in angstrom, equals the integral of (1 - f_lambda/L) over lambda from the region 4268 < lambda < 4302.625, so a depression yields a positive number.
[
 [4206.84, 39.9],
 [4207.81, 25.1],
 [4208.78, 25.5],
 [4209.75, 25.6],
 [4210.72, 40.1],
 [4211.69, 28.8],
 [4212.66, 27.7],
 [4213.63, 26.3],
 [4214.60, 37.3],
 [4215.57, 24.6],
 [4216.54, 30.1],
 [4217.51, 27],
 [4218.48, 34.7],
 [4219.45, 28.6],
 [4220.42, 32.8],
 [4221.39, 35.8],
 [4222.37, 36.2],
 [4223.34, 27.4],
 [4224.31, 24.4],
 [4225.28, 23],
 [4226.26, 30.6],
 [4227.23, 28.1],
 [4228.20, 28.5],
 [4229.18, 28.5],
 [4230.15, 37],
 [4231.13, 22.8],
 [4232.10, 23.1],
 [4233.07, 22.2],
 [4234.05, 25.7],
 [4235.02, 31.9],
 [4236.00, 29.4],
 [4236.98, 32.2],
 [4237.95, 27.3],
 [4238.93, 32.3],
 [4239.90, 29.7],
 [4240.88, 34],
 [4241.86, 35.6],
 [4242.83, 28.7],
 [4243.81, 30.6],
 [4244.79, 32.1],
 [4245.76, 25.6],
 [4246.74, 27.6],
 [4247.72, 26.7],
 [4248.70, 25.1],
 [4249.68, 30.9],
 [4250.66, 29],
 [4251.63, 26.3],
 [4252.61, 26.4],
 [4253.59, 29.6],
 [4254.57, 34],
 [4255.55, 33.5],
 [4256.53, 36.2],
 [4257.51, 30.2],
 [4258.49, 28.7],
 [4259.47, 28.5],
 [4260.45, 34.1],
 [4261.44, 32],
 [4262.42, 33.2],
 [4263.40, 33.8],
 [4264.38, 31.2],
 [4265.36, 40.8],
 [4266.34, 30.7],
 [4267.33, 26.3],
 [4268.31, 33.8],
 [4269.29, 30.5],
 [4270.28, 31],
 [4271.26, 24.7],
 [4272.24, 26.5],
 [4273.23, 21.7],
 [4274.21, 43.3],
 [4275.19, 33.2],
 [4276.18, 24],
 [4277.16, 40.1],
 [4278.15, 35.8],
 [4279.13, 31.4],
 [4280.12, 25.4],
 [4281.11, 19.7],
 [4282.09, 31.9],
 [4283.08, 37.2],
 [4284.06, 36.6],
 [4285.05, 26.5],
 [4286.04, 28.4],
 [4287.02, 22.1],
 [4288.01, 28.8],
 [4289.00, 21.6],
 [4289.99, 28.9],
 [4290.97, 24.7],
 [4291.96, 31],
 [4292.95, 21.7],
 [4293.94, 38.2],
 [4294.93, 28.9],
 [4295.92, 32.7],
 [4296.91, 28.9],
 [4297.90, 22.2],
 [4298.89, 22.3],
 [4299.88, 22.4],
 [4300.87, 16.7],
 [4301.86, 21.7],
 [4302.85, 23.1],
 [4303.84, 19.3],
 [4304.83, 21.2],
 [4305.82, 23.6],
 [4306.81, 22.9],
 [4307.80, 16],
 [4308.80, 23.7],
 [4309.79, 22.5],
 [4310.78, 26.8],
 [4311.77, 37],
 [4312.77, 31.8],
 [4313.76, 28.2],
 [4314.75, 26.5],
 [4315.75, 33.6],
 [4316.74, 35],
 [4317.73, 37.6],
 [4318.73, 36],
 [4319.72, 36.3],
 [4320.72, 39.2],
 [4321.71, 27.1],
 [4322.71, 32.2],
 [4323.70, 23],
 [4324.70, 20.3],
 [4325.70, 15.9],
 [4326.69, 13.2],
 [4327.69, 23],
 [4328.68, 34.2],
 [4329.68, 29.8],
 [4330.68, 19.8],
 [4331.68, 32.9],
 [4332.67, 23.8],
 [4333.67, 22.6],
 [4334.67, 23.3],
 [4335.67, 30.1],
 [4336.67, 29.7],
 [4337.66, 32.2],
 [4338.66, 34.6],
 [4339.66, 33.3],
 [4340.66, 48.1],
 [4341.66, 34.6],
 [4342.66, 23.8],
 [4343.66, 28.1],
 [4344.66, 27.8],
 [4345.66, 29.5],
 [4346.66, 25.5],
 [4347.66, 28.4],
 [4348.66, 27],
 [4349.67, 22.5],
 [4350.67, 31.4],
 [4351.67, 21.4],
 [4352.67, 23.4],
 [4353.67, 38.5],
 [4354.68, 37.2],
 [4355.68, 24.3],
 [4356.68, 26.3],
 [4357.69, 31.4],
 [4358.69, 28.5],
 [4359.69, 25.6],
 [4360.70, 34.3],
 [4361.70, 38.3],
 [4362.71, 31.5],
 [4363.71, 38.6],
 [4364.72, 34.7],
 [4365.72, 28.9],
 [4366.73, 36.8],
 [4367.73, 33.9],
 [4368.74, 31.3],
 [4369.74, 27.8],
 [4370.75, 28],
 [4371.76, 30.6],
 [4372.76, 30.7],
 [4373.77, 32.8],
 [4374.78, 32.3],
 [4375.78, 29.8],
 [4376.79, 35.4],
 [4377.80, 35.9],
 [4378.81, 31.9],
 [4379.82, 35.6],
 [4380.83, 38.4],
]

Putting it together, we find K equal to 2.4 angstrom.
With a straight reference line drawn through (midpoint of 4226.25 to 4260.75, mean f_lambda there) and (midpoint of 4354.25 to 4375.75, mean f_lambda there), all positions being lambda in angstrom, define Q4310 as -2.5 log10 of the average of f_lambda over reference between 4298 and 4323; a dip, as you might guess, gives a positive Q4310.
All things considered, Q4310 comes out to 0.13 mag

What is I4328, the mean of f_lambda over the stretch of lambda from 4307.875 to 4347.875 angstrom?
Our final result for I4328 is 28.9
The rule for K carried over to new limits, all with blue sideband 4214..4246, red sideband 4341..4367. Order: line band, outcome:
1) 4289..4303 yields 1.86 angstrom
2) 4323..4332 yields 1.90 angstrom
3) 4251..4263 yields -0.54 angstrom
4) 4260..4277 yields -0.93 angstrom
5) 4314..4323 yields -1.12 angstrom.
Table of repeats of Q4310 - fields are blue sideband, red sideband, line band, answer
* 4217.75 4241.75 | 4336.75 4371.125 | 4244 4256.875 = 0.01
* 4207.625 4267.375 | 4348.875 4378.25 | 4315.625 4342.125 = 0.04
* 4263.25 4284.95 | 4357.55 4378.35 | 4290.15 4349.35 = 0.15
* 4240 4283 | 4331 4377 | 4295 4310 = 0.32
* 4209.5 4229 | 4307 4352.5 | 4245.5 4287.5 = -0.04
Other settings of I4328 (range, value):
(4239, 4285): 30.8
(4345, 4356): 28.2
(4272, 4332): 27.6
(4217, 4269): 30.1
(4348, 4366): 30.2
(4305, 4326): 28.3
